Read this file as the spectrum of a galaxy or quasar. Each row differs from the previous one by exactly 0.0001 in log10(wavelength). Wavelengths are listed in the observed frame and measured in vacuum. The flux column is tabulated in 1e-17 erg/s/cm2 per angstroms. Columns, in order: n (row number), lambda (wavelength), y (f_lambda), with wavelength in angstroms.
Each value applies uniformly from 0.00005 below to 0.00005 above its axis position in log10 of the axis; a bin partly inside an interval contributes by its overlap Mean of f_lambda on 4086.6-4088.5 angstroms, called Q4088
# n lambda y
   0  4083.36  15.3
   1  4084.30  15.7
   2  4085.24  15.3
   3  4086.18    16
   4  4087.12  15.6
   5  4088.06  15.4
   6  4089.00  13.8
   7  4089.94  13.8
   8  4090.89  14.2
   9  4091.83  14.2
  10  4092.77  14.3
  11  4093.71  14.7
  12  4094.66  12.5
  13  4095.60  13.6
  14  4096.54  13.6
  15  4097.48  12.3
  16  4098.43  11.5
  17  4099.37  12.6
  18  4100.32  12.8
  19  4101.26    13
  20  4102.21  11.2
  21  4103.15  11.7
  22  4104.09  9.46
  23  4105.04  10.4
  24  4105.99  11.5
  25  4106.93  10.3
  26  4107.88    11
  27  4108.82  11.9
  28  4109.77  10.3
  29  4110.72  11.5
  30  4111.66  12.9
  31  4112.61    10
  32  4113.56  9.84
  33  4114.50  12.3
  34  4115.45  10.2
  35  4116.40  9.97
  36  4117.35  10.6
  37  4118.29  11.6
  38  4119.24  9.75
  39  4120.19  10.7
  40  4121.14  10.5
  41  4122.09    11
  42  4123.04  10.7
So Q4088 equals 15.5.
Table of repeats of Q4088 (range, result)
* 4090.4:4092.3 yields 14.2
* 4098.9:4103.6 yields 12.3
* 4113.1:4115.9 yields 10.8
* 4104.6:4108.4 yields 10.8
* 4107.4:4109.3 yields 11.4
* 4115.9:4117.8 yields 10.3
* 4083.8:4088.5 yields 15.6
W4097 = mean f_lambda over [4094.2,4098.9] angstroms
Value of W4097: 12.7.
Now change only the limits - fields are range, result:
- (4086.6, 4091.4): 14.6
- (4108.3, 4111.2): 11.3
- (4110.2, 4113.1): 11.4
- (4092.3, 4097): 13.7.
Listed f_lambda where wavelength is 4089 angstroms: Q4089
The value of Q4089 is 13.8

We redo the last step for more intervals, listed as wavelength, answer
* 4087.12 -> 15.6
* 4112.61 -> 10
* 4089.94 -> 13.8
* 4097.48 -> 12.3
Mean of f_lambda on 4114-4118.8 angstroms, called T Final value 10.9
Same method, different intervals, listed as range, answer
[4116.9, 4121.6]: 10.6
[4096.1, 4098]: 12.9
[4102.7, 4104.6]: 10.6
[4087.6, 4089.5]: 14.6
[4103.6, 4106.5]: 10.5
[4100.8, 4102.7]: 12.1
